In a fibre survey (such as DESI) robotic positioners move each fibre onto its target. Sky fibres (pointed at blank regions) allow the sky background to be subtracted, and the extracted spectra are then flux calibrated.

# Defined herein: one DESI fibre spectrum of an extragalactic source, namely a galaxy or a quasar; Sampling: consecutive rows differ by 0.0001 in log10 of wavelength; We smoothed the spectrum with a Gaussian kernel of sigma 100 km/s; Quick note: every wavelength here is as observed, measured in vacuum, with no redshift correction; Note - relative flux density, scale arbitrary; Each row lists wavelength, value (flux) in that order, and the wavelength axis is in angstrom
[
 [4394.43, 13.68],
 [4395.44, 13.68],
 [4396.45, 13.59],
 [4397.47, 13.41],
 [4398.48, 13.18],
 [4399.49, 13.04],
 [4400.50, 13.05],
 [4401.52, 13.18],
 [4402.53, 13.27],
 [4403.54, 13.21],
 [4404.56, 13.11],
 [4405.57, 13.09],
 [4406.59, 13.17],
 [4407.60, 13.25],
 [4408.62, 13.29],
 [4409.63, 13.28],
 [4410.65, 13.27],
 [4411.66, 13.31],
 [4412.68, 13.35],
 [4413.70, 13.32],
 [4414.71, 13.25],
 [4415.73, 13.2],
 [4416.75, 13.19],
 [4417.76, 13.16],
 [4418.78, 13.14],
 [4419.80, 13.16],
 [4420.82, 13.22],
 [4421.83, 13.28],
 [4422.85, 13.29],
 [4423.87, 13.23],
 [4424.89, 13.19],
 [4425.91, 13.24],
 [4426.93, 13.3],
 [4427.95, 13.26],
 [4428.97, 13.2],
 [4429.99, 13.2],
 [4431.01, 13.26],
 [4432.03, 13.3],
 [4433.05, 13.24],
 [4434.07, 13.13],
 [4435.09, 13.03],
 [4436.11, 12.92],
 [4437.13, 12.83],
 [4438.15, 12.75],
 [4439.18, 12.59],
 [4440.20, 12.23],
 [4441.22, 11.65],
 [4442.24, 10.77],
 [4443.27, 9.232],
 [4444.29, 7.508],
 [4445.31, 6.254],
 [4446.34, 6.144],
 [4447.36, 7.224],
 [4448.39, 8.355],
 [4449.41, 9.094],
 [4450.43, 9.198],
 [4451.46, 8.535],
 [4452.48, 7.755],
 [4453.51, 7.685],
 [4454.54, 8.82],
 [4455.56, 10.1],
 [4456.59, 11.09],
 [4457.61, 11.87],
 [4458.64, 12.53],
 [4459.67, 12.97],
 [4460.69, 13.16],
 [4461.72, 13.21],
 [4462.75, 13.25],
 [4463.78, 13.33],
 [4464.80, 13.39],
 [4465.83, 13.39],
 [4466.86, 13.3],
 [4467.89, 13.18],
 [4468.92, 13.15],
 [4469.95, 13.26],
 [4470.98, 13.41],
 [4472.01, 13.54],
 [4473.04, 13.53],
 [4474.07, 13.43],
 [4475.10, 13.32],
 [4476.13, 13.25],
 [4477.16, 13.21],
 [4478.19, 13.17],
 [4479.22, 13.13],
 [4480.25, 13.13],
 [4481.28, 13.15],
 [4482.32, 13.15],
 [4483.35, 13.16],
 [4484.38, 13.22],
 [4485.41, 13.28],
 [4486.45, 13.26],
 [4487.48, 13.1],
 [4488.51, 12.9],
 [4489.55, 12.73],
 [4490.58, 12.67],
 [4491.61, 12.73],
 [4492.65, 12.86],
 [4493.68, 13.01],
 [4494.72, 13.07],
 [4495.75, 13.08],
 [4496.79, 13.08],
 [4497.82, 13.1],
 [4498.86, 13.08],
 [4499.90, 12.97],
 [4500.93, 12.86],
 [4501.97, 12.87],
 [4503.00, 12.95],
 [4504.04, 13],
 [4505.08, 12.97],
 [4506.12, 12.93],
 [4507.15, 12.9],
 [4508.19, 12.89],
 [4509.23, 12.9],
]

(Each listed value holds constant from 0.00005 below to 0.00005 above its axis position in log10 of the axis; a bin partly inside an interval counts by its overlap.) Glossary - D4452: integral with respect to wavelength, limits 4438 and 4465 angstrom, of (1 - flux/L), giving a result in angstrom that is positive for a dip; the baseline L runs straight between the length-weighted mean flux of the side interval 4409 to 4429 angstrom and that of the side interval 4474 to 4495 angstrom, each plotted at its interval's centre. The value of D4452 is 5.8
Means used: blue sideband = 13.2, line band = 10.3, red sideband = 13.1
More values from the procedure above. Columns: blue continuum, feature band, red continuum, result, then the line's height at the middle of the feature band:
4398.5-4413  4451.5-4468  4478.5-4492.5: 1.8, 13.1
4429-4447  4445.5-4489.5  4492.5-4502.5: 1.2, 12.2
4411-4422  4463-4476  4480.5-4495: -0.3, 13.1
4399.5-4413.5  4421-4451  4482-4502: 3.7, 13.1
